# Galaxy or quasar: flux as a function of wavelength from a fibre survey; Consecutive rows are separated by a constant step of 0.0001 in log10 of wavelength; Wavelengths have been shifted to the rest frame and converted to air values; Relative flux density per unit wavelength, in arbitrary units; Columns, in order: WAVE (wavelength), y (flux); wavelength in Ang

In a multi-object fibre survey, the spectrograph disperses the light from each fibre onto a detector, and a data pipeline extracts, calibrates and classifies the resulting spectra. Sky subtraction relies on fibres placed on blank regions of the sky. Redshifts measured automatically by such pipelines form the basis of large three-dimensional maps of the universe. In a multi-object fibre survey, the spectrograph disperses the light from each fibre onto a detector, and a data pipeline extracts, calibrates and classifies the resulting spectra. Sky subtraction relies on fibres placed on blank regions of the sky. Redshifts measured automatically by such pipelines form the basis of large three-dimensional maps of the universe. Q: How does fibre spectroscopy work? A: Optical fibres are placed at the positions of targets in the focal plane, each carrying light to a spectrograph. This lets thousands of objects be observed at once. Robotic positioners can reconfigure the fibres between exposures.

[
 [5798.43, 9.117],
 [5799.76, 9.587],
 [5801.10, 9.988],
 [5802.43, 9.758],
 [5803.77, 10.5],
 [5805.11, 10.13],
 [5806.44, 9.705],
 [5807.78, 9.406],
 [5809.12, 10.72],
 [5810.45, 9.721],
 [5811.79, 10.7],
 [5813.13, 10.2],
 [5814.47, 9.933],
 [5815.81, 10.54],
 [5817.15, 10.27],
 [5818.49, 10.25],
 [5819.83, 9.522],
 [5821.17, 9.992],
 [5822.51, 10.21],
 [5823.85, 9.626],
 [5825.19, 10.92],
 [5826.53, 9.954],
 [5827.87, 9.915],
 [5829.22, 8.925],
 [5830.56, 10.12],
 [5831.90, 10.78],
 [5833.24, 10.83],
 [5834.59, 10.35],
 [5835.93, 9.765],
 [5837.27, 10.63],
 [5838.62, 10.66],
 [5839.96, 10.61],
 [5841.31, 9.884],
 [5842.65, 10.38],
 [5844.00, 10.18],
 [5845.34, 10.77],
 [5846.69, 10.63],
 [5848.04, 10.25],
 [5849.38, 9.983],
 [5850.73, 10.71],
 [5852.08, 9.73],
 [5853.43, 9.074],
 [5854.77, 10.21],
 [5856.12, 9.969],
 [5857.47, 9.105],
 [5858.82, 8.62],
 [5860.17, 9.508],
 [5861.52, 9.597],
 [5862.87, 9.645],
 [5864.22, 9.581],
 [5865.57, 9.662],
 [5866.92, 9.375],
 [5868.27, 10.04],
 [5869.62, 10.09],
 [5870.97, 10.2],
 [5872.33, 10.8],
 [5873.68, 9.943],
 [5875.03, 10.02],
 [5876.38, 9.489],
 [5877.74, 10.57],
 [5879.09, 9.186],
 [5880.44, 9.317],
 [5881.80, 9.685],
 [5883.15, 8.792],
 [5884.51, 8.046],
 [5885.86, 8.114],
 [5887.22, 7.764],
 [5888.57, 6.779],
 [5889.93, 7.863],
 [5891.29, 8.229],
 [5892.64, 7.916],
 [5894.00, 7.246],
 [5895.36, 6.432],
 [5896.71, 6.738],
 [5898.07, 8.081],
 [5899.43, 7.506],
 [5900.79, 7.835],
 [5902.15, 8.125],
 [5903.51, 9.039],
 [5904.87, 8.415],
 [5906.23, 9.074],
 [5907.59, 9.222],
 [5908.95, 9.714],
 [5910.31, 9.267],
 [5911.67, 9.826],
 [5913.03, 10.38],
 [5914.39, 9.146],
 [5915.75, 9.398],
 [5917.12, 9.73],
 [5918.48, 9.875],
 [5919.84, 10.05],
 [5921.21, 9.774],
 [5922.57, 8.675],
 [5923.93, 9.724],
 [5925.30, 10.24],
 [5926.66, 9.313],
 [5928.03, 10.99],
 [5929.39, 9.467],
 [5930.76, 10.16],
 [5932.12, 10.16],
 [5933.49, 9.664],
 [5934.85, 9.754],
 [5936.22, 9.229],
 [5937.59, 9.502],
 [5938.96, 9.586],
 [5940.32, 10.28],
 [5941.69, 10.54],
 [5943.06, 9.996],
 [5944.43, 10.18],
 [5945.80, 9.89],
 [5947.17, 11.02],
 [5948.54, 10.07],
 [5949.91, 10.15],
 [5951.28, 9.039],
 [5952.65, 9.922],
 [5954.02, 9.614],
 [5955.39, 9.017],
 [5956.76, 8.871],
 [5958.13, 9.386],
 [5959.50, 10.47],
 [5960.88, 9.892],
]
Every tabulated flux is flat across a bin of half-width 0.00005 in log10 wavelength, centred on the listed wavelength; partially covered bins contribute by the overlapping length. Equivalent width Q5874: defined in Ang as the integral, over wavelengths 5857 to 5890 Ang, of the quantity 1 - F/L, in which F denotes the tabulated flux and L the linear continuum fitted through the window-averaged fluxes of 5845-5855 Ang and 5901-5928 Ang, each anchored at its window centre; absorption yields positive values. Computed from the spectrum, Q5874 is 2.0 Ang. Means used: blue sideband 10.1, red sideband 9.43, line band 9.3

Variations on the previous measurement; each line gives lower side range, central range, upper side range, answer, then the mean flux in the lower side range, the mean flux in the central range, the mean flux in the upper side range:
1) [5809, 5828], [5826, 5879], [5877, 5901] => -4.9 Ang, 10.2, 10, 8.12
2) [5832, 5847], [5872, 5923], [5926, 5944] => 6.4 Ang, 10.4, 8.83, 9.9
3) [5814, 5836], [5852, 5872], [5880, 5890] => -1.5 Ang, 10.1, 9.64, 8.29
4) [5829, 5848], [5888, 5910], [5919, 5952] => 4.4 Ang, 10.4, 8.04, 9.89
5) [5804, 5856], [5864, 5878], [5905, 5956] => 0.0 Ang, 10.2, 9.97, 9.76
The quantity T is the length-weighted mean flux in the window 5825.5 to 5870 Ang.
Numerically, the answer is 9.99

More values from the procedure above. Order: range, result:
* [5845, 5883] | 9.83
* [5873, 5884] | 9.6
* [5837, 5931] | 9.35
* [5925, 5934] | 10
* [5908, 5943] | 9.78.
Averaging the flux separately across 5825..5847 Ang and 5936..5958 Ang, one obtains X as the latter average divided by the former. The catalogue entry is 0.95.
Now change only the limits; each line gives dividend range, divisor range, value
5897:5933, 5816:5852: 0.91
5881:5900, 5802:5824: 0.77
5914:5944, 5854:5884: 1.01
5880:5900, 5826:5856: 0.77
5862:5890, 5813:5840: 0.92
